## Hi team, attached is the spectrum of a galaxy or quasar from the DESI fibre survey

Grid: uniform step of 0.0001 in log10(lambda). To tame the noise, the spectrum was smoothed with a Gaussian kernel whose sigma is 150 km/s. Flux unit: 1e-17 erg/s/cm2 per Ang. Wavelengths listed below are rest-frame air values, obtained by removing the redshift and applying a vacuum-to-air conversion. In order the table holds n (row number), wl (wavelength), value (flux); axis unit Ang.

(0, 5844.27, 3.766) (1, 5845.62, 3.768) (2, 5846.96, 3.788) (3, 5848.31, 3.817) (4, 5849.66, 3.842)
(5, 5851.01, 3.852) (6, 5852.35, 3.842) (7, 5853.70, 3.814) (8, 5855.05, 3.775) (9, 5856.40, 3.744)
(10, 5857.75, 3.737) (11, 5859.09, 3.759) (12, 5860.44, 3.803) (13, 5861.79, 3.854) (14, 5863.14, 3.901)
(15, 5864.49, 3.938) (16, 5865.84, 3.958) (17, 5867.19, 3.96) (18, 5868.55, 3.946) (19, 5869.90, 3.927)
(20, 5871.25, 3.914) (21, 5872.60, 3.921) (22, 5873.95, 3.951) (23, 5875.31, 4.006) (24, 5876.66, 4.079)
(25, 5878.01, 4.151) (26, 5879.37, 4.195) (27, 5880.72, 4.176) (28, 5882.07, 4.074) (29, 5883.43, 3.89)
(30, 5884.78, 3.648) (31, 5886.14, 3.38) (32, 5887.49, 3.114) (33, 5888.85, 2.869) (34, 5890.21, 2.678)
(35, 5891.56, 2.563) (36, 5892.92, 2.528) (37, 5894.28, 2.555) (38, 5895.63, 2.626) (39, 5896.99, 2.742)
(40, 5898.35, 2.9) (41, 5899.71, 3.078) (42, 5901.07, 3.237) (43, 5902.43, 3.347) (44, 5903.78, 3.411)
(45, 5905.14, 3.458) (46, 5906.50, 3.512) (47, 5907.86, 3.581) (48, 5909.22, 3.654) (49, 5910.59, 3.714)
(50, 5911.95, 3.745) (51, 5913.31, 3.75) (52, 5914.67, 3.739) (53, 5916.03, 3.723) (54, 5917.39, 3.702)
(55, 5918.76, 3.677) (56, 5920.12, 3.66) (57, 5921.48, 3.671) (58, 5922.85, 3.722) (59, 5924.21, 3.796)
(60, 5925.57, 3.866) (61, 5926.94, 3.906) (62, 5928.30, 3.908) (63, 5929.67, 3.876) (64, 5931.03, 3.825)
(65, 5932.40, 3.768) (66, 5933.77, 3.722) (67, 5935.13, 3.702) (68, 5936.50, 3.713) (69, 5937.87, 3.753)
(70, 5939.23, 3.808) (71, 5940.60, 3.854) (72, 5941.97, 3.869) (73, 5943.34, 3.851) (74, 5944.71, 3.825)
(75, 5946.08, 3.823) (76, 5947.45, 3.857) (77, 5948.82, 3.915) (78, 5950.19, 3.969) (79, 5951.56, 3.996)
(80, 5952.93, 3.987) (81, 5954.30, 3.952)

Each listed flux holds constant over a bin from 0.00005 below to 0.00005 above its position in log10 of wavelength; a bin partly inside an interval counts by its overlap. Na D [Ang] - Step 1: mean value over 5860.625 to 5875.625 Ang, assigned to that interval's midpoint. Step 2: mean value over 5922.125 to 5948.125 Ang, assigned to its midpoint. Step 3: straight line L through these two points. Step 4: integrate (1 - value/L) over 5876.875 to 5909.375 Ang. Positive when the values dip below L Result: 4.8 Ang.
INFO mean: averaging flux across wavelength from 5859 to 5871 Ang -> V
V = 3.9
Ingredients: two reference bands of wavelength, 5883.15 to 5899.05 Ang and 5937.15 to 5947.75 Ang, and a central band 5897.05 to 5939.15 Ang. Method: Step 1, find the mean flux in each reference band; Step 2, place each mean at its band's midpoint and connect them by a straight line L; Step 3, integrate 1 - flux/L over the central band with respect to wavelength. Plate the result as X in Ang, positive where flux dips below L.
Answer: -2.78 Ang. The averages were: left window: 2.93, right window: 3.83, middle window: 3.63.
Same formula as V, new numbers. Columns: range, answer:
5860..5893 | 3.72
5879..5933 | 3.48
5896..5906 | 3.16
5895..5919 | 3.42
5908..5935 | 3.75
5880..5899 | 3.13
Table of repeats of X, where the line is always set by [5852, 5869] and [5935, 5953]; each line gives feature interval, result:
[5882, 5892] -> 1.56 Ang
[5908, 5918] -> 0.36 Ang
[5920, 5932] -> 0.12 Ang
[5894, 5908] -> 2.61 Ang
